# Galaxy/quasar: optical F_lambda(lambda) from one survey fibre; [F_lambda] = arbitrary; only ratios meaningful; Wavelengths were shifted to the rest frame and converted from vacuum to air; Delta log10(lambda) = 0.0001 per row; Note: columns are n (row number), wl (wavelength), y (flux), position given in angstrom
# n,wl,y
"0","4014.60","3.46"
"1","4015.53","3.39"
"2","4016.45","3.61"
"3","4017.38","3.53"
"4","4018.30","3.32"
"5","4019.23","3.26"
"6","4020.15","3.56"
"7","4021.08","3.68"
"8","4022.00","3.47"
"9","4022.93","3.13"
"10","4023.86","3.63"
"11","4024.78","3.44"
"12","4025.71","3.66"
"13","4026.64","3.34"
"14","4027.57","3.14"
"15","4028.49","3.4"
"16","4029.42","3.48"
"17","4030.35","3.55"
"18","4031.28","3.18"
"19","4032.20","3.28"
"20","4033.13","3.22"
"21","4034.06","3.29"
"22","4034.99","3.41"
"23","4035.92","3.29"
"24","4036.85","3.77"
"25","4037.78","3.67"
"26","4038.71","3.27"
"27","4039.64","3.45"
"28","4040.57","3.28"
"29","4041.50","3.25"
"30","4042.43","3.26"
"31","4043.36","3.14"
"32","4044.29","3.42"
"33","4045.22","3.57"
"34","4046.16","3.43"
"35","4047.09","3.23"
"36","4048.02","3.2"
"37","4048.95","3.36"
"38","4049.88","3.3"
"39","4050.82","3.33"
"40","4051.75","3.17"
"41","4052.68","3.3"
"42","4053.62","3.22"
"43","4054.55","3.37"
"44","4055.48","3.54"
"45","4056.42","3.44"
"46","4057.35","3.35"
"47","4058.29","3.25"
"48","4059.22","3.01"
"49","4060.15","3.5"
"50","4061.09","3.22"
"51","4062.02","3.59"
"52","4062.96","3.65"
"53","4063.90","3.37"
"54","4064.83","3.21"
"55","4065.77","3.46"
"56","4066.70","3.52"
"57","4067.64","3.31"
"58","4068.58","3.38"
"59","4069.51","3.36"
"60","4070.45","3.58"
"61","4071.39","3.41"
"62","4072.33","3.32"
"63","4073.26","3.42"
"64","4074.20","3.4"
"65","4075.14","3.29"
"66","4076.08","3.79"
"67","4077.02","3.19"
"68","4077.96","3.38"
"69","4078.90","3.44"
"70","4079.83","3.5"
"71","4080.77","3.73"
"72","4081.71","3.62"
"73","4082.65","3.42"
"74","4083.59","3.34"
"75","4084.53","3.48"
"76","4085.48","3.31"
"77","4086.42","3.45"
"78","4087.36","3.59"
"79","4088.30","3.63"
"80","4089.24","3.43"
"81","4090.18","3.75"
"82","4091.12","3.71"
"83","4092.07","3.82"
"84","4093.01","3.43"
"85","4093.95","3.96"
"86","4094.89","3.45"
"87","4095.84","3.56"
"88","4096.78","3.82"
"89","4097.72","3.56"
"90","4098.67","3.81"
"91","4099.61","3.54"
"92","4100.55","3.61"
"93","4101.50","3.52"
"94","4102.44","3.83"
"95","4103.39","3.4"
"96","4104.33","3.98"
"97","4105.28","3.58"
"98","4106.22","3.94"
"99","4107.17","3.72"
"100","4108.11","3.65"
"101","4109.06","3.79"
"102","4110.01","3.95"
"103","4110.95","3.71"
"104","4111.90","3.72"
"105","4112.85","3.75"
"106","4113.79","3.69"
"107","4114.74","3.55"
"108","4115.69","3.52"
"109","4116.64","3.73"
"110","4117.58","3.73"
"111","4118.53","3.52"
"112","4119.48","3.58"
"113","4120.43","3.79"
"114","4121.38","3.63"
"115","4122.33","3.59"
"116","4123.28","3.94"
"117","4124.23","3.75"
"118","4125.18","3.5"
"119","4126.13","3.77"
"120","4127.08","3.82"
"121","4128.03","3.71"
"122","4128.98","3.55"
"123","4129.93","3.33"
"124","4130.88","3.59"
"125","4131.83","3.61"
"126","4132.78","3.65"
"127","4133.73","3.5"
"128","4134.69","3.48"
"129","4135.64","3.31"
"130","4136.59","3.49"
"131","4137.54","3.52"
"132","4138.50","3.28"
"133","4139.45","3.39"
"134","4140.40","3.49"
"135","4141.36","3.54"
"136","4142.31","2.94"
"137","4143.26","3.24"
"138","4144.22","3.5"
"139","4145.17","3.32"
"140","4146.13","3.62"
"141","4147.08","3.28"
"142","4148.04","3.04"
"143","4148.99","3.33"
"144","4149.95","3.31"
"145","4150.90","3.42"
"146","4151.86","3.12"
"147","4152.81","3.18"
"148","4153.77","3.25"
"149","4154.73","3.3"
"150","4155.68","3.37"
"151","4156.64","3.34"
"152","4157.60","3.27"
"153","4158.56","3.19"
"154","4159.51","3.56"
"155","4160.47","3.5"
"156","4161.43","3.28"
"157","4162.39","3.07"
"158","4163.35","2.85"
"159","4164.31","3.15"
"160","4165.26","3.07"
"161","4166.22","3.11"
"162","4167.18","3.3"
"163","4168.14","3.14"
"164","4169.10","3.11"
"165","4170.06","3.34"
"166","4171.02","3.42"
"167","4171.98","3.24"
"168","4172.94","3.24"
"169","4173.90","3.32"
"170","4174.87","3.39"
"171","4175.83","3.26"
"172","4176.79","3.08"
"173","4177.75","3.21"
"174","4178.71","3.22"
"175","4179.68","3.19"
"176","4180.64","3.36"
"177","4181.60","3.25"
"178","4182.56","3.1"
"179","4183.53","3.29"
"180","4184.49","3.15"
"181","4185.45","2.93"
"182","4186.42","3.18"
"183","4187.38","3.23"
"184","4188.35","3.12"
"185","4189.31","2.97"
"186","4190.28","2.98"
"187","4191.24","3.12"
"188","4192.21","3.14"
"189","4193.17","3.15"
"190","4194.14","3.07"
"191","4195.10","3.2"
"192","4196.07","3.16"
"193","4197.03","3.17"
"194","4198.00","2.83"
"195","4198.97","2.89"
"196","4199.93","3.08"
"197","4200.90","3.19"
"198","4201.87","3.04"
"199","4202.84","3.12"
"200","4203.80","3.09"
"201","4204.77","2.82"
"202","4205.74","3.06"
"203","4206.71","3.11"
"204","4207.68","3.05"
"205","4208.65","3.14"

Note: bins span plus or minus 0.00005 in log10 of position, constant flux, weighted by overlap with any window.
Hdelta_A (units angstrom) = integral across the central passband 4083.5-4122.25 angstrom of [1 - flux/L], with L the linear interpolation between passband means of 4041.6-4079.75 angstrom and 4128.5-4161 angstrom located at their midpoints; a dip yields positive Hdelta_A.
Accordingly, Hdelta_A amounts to -3.2 angstrom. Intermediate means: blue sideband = 3.37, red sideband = 3.38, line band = 3.65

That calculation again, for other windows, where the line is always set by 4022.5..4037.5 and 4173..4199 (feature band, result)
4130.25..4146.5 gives -1.1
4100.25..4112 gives -1.6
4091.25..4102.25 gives -1.2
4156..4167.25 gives -0.1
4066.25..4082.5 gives -0.6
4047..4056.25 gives 0.1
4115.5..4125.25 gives -1.3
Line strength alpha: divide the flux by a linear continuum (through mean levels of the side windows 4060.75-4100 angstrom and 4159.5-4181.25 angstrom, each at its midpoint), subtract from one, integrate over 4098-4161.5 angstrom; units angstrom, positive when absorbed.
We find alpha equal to -3.3 angstrom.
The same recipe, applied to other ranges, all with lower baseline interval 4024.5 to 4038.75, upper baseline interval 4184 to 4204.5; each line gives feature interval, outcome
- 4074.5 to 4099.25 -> -2.0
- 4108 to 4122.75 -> -2.0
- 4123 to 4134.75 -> -1.5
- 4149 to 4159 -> -0.4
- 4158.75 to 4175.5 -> -0.5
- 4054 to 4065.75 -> -0.1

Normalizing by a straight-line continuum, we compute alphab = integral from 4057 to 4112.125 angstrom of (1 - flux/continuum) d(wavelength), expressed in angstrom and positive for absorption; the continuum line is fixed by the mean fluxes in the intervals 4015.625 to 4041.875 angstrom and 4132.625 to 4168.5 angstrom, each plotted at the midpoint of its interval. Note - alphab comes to -2.9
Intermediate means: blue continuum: 3.41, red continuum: 3.31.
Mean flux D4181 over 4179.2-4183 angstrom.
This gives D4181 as 3.23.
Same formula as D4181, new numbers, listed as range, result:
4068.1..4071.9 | 3.43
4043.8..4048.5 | 3.37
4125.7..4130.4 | 3.64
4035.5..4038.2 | 3.58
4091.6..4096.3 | 3.64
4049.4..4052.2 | 3.27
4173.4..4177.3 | 3.26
